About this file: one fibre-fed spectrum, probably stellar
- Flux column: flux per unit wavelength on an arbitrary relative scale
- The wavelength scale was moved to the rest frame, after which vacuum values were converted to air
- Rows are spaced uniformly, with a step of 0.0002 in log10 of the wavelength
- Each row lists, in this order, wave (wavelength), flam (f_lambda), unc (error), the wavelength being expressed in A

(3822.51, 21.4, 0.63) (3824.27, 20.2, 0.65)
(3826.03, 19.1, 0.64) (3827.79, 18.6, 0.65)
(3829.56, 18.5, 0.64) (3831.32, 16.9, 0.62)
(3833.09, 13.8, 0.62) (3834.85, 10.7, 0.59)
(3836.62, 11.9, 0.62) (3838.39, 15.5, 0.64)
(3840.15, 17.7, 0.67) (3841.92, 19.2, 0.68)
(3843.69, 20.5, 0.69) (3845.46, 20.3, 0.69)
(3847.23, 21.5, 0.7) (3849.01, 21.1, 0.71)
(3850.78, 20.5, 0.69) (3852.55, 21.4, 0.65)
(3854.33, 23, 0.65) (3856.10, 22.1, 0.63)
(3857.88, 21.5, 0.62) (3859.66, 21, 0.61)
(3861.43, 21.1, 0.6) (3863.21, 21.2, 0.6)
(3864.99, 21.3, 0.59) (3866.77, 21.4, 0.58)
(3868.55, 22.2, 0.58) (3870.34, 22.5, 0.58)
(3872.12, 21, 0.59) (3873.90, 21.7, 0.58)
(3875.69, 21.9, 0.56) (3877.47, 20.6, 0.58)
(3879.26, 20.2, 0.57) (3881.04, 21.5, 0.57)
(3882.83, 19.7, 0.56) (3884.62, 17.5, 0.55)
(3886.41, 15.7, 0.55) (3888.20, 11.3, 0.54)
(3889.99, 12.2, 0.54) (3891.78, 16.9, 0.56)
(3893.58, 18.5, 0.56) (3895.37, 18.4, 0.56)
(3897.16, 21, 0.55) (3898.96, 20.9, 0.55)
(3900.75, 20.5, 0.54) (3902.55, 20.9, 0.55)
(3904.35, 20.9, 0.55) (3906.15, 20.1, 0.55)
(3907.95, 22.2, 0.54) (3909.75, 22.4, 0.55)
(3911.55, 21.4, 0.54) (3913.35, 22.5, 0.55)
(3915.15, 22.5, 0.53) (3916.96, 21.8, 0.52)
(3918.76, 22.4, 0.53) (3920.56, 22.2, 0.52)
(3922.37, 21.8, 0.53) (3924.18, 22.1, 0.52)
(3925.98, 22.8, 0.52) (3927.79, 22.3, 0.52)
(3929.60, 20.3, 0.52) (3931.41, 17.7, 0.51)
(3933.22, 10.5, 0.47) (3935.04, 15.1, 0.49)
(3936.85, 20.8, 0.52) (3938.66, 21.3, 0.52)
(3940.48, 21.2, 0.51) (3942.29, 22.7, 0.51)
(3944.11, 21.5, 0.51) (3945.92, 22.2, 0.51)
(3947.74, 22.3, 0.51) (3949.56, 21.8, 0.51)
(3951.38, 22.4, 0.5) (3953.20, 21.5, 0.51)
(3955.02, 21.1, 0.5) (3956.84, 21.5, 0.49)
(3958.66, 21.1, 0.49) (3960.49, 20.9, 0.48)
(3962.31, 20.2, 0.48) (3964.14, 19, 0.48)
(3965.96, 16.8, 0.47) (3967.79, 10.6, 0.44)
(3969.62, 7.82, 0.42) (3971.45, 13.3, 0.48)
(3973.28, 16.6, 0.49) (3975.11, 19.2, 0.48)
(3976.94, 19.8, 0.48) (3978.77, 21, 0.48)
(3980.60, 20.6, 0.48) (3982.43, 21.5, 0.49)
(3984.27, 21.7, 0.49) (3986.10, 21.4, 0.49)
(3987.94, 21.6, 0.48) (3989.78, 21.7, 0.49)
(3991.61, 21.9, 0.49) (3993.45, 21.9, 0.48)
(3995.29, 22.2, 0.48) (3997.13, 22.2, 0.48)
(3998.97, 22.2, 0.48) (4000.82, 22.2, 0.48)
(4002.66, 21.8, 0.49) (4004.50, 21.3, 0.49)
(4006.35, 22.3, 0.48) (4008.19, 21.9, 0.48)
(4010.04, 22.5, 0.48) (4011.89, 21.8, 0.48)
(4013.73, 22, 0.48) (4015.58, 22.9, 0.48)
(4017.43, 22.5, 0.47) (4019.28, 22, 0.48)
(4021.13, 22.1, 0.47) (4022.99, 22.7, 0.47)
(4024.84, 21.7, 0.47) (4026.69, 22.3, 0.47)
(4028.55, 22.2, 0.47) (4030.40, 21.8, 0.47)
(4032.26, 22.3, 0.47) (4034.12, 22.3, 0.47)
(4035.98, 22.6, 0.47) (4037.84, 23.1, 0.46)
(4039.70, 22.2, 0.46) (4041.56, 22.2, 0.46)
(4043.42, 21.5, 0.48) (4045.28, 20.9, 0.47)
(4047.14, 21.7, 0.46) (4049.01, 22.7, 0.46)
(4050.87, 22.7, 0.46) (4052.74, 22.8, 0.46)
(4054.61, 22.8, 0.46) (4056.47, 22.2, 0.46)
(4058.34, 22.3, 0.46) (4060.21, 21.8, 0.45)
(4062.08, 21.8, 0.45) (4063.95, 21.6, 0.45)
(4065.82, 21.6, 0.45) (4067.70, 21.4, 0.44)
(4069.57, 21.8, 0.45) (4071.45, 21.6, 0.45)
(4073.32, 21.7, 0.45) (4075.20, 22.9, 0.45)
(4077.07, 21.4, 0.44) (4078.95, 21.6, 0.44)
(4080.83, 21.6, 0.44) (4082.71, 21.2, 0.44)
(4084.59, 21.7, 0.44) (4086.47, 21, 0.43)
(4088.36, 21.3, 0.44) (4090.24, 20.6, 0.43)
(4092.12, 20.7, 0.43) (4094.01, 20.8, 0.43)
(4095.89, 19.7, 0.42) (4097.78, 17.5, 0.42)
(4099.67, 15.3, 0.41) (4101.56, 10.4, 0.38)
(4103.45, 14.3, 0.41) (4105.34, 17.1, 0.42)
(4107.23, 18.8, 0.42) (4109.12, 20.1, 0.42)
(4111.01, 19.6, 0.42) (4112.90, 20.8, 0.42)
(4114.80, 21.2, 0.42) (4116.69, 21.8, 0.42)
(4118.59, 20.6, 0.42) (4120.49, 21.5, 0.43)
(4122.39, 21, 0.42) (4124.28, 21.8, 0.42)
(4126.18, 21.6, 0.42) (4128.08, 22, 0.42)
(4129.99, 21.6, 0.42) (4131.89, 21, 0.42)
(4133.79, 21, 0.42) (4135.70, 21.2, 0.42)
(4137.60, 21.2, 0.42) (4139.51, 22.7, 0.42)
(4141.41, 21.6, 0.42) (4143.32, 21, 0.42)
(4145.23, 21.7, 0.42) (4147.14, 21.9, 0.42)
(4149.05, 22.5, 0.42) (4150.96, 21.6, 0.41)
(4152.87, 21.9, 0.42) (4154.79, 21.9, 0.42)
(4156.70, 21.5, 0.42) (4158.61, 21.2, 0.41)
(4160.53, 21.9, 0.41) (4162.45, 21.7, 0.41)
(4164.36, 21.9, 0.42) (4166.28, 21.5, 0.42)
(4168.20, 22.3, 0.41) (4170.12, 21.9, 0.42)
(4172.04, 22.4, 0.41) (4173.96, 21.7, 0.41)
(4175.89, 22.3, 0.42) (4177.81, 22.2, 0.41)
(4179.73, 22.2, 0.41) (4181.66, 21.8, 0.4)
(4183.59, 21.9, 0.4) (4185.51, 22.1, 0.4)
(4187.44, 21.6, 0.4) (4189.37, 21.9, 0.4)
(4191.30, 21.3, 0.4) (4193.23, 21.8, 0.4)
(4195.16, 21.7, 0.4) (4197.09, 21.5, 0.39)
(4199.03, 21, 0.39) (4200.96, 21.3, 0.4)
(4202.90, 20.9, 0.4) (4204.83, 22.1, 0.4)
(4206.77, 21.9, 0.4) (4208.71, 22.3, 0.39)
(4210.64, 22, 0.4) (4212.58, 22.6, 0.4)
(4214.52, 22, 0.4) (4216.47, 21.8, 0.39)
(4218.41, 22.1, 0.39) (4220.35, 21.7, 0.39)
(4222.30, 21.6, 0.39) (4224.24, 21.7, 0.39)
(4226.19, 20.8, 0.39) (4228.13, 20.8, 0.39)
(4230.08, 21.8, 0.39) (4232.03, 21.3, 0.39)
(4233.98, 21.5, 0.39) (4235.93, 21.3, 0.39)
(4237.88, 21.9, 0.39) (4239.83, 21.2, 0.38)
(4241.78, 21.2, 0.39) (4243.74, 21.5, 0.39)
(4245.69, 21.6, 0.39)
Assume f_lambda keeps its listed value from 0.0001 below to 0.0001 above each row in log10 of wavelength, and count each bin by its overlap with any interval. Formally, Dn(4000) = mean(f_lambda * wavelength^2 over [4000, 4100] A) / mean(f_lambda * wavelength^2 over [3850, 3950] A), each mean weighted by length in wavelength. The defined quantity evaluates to 1.15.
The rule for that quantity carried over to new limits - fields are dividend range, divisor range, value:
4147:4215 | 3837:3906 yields 1.28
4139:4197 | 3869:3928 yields 1.23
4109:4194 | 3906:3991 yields 1.19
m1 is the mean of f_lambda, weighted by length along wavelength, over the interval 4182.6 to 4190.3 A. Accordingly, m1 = 21.9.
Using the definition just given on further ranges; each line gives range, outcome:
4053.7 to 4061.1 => 22.3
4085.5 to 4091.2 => 21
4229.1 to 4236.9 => 21.5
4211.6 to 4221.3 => 22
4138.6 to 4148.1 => 21.8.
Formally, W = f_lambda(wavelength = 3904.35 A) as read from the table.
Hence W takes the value 20.9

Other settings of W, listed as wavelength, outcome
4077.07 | 21.4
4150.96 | 21.6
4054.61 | 22.8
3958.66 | 21.1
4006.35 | 22.3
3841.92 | 19.2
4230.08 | 21.8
